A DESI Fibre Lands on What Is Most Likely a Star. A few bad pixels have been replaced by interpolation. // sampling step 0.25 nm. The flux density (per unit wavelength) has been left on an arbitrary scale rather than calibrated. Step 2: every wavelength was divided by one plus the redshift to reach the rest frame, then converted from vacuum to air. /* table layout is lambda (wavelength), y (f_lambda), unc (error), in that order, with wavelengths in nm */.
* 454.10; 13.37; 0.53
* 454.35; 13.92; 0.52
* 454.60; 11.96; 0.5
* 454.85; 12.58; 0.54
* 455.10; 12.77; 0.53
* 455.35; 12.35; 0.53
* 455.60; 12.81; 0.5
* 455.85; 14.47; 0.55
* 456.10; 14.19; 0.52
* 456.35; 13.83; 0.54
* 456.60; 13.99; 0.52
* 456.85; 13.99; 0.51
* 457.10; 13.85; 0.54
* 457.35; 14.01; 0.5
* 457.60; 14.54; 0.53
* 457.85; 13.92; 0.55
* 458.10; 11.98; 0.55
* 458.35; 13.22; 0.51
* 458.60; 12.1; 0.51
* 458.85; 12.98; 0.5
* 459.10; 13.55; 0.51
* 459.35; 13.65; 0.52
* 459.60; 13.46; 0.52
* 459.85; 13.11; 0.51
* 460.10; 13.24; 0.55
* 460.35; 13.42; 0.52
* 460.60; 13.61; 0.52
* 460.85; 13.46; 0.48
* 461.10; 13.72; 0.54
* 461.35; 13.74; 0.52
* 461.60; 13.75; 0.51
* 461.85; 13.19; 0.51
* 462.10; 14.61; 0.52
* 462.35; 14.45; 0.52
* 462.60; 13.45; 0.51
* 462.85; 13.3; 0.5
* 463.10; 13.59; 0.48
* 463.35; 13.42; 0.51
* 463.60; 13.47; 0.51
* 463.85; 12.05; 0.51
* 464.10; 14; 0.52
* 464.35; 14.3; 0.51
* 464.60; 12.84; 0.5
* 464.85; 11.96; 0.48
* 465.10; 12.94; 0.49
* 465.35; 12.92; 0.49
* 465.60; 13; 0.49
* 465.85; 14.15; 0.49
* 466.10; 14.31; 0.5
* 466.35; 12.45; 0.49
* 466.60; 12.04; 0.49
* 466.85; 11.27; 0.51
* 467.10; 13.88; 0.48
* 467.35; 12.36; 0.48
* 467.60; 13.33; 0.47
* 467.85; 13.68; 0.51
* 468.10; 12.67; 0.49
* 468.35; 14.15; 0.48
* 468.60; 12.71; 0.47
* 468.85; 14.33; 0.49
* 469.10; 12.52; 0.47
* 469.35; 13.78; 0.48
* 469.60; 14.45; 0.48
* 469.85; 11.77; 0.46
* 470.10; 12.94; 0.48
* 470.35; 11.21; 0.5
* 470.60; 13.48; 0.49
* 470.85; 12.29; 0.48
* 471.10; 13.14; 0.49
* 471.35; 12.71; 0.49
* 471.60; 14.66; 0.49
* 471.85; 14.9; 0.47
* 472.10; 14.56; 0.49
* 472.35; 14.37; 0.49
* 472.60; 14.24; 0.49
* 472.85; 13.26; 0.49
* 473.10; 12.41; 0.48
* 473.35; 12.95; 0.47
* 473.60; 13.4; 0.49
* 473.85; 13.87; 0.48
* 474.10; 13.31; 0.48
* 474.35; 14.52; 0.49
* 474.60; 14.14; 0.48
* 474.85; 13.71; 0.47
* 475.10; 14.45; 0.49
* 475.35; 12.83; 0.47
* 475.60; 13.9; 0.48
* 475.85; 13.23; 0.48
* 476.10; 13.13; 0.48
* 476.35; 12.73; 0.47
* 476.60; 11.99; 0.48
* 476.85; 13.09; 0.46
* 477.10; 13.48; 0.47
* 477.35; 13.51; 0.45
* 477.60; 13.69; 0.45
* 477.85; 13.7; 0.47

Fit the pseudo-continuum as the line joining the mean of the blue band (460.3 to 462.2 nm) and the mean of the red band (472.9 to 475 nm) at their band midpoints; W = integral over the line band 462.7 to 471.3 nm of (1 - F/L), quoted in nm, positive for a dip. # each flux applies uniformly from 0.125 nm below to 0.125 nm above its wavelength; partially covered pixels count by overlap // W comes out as 0.343 nm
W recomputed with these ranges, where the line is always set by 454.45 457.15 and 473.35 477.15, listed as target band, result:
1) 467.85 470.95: 0.080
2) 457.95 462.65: -0.017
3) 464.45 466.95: 0.106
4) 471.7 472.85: -0.083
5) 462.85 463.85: 0.006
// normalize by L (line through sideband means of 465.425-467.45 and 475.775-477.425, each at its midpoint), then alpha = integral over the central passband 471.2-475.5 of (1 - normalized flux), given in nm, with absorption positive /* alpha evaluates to -0.26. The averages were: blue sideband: 12.9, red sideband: 13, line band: 13.8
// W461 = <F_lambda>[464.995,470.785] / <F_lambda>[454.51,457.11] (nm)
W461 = 0.98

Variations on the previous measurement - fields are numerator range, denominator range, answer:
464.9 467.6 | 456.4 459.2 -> 0.96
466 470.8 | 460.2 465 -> 0.96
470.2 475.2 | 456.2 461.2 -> 1.01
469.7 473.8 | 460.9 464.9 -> 0.98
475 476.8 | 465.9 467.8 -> 1.02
